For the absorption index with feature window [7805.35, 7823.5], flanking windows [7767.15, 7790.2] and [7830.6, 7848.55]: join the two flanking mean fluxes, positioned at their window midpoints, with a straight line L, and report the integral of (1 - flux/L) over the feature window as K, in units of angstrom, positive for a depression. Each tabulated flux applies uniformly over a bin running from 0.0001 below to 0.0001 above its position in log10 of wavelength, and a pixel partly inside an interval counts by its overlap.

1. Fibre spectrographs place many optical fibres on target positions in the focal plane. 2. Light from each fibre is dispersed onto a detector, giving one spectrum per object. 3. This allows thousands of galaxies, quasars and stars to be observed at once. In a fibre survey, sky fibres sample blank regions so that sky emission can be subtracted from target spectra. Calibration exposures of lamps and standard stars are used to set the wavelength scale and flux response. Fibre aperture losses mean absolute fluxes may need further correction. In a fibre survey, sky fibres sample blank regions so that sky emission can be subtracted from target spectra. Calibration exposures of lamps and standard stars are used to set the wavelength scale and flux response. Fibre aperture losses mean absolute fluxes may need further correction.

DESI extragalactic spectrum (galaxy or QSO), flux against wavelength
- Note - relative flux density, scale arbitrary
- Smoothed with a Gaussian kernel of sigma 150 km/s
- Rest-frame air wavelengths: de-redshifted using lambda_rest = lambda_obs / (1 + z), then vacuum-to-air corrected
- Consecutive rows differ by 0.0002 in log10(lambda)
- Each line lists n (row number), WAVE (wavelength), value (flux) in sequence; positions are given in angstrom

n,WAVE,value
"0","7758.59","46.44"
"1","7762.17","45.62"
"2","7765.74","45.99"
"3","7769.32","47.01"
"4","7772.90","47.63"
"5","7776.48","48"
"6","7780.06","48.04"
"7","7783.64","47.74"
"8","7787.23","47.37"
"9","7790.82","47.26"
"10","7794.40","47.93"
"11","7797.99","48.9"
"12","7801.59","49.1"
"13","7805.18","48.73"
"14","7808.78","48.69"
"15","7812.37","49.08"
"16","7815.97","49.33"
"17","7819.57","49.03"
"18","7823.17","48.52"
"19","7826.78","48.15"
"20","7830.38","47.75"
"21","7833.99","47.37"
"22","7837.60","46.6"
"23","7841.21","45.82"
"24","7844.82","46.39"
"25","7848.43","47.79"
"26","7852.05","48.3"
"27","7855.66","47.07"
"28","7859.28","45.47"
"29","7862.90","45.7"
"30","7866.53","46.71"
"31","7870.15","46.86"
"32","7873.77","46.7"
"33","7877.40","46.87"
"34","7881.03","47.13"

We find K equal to -0.7 angstrom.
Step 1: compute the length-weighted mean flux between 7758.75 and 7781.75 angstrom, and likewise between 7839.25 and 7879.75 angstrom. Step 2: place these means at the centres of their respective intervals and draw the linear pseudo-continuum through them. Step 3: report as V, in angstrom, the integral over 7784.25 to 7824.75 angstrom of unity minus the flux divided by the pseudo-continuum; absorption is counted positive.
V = -1.4 angstrom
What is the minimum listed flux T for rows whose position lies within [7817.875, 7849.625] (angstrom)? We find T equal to 45.82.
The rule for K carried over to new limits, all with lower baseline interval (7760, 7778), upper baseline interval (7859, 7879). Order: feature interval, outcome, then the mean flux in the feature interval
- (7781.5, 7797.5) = -0.3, 47.7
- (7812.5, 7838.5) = -0.9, 48.2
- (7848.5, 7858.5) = -0.2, 47.5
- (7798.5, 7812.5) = -0.7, 48.9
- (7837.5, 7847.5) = 0.0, 46.4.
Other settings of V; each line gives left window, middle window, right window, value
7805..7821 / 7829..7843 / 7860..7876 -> 0.3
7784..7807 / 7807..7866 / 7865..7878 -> -0.1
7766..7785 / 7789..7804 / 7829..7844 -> -0.3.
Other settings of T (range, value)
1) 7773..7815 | 47.26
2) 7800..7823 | 48.69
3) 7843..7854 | 46.39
